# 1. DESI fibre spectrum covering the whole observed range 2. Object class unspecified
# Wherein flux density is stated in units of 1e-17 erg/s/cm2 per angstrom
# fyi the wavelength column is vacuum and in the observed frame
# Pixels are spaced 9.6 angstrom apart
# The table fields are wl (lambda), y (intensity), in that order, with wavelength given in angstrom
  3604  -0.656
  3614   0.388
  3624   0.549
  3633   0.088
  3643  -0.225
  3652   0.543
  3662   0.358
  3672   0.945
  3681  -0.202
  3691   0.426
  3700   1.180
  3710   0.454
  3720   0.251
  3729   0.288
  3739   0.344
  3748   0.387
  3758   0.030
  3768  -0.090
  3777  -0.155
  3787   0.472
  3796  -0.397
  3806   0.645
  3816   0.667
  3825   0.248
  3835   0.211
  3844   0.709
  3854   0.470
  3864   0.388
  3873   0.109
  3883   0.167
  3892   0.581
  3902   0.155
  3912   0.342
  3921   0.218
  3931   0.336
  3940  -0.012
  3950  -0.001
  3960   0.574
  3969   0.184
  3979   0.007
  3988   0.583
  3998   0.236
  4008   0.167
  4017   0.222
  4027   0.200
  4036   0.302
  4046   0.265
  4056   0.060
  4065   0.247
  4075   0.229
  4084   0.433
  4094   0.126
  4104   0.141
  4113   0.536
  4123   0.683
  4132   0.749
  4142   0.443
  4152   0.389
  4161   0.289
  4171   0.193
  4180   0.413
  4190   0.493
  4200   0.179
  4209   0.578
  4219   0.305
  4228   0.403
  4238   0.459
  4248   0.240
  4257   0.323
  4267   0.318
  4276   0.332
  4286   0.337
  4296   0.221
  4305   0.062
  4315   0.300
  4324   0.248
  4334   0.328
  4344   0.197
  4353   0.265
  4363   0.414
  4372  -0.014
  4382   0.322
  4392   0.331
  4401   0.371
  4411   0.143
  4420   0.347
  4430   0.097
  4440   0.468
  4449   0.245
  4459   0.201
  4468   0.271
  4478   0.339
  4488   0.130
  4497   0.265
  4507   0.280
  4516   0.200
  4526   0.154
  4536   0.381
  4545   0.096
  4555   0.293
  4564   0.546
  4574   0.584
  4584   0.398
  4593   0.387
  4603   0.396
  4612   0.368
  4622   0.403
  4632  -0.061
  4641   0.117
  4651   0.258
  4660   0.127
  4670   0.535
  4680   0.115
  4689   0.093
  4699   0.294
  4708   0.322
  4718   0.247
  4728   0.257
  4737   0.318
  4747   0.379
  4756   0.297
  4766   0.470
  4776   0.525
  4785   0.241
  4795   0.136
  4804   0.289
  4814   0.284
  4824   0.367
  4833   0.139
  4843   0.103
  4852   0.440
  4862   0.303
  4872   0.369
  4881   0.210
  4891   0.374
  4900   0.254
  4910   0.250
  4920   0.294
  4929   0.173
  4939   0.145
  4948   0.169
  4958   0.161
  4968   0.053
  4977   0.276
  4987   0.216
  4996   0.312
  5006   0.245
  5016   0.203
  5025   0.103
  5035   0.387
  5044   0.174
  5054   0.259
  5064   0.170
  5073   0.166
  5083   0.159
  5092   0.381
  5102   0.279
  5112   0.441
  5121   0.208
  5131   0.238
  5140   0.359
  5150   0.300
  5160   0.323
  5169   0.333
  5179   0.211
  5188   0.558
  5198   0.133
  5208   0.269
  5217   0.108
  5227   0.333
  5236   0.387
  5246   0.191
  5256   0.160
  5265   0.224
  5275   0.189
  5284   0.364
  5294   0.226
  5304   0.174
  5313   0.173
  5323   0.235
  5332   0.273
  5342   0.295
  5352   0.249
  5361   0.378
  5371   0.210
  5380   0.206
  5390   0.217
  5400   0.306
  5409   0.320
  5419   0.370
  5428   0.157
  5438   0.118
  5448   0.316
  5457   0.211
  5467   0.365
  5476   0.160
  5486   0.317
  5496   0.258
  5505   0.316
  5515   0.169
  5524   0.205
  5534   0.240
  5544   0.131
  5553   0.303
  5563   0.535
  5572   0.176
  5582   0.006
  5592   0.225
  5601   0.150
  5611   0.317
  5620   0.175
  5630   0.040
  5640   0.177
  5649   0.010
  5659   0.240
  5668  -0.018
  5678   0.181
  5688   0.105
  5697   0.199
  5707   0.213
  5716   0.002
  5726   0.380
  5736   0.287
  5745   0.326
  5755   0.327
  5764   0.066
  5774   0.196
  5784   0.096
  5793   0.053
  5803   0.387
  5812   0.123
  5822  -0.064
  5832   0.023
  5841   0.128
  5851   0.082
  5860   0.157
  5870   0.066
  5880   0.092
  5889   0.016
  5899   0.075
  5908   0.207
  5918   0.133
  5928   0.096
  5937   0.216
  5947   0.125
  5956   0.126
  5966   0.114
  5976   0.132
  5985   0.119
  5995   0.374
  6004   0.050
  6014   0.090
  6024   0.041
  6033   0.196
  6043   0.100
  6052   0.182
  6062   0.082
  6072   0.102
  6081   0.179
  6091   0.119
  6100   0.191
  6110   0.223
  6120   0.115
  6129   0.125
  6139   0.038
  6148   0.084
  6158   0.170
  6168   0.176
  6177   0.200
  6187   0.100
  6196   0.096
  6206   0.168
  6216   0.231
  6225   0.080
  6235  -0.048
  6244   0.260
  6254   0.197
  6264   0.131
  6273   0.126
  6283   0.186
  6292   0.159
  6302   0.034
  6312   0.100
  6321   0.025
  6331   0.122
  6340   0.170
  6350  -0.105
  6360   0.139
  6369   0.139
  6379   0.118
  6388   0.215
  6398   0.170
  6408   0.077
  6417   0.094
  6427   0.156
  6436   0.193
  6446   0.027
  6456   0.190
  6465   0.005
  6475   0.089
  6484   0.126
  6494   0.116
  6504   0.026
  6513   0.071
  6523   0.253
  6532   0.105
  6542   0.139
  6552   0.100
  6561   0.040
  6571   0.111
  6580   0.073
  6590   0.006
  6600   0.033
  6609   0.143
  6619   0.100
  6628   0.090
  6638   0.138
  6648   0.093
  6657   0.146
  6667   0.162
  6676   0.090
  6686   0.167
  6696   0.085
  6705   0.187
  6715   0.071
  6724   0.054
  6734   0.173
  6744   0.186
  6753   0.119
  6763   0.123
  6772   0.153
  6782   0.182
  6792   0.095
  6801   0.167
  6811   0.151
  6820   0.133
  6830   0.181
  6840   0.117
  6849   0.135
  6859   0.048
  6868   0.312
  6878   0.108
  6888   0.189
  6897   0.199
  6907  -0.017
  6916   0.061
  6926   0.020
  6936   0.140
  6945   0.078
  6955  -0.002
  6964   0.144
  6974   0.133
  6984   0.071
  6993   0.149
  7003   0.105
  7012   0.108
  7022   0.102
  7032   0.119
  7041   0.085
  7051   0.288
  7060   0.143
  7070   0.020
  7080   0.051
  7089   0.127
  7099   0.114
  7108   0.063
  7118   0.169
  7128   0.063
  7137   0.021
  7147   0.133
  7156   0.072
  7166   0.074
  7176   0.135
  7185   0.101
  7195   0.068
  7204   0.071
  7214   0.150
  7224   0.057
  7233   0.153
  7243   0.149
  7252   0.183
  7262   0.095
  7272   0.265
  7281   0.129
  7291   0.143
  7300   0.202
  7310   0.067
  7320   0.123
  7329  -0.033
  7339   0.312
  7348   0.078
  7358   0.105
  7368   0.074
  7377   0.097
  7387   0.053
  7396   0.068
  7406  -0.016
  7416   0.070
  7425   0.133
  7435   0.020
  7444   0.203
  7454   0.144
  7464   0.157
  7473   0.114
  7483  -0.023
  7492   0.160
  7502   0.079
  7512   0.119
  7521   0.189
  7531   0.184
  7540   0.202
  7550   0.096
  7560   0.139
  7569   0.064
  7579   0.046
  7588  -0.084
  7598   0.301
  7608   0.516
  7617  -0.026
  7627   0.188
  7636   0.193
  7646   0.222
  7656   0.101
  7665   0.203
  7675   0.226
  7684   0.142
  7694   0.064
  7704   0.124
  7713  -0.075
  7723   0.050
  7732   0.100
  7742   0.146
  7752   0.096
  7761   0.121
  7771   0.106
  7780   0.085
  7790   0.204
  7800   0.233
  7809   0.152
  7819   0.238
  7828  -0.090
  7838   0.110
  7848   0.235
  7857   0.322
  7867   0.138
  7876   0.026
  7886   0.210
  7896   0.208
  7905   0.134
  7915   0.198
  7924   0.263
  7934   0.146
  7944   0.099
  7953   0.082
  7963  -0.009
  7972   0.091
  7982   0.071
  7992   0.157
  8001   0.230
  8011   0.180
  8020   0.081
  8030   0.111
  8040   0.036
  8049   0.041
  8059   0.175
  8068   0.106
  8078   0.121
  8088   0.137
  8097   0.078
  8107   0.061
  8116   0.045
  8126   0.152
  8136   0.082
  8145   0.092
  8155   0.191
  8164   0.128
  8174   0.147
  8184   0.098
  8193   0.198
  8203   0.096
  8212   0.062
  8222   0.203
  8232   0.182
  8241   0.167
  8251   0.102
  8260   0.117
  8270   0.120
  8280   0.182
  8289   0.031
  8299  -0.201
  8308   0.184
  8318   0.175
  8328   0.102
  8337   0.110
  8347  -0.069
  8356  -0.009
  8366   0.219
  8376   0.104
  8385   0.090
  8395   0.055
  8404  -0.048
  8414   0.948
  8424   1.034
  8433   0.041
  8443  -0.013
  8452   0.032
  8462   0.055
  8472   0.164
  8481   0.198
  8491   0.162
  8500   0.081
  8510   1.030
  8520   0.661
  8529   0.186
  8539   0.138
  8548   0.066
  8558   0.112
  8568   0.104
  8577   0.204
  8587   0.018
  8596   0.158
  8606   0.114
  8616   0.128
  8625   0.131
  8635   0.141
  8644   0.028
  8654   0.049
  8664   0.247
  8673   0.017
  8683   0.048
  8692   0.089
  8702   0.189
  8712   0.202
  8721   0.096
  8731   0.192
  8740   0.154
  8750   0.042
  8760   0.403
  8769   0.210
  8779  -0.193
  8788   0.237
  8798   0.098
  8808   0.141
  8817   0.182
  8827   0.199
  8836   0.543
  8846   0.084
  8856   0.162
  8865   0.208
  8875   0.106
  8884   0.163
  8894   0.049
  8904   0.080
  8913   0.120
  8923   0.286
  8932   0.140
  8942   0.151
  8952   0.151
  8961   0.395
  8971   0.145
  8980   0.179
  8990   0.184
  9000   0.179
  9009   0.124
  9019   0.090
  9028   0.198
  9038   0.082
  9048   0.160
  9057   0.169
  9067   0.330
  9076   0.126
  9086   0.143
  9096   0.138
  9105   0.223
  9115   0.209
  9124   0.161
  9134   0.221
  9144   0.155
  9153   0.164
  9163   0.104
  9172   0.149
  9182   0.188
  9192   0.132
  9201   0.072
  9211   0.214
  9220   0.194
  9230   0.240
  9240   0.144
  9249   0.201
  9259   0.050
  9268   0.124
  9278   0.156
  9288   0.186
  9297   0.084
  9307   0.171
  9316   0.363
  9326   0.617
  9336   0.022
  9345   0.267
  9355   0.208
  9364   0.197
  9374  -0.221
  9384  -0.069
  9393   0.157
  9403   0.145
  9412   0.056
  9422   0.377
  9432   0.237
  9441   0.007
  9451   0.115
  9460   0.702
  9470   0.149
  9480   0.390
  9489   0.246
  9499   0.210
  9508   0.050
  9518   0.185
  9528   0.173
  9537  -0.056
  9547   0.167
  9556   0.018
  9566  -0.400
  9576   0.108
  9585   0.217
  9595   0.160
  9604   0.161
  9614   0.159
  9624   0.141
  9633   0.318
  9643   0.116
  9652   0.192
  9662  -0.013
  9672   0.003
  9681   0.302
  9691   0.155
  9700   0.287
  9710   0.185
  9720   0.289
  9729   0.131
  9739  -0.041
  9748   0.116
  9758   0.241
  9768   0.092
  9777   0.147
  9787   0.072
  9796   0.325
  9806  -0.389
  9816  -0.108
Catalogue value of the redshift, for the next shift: 1.28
